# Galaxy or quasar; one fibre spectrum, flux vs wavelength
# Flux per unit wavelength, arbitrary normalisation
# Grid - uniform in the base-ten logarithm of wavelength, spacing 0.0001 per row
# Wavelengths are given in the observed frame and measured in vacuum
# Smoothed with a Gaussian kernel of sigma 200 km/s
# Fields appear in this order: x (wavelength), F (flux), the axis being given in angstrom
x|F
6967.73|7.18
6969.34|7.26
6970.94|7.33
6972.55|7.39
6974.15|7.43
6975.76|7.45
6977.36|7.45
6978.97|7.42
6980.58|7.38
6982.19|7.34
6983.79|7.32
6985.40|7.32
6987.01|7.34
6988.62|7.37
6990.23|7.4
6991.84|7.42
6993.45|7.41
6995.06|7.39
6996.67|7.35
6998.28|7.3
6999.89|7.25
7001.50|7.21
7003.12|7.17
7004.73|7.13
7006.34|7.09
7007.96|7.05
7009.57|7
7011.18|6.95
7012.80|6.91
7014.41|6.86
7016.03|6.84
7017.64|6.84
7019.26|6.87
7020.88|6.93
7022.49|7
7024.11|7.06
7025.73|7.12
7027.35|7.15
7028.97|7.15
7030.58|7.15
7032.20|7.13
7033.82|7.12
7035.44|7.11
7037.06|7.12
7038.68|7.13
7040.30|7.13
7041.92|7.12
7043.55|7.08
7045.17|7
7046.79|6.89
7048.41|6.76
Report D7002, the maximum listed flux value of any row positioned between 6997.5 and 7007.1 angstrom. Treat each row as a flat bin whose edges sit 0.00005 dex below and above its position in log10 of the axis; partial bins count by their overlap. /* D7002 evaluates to 7.3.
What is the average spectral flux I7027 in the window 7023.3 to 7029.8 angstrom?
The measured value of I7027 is 7.12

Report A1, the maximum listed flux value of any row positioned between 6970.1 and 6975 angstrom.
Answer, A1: 7.43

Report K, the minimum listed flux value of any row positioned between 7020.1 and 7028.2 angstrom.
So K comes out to 6.93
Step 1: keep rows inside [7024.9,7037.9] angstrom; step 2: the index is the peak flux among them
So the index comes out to 7.15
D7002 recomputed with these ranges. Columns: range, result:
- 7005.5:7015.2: 7.09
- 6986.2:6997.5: 7.42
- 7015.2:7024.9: 7.06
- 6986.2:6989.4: 7.37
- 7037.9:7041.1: 7.13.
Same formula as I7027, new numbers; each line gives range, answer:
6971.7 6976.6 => 7.43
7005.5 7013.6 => 7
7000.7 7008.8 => 7.13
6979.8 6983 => 7.37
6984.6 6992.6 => 7.37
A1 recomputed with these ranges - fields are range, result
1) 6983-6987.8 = 7.34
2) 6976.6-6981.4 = 7.45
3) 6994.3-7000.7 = 7.39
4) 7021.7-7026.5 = 7.12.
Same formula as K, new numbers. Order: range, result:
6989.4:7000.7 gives 7.25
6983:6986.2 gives 7.32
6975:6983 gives 7.34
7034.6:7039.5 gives 7.11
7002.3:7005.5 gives 7.13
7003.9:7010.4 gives 7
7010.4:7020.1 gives 6.84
